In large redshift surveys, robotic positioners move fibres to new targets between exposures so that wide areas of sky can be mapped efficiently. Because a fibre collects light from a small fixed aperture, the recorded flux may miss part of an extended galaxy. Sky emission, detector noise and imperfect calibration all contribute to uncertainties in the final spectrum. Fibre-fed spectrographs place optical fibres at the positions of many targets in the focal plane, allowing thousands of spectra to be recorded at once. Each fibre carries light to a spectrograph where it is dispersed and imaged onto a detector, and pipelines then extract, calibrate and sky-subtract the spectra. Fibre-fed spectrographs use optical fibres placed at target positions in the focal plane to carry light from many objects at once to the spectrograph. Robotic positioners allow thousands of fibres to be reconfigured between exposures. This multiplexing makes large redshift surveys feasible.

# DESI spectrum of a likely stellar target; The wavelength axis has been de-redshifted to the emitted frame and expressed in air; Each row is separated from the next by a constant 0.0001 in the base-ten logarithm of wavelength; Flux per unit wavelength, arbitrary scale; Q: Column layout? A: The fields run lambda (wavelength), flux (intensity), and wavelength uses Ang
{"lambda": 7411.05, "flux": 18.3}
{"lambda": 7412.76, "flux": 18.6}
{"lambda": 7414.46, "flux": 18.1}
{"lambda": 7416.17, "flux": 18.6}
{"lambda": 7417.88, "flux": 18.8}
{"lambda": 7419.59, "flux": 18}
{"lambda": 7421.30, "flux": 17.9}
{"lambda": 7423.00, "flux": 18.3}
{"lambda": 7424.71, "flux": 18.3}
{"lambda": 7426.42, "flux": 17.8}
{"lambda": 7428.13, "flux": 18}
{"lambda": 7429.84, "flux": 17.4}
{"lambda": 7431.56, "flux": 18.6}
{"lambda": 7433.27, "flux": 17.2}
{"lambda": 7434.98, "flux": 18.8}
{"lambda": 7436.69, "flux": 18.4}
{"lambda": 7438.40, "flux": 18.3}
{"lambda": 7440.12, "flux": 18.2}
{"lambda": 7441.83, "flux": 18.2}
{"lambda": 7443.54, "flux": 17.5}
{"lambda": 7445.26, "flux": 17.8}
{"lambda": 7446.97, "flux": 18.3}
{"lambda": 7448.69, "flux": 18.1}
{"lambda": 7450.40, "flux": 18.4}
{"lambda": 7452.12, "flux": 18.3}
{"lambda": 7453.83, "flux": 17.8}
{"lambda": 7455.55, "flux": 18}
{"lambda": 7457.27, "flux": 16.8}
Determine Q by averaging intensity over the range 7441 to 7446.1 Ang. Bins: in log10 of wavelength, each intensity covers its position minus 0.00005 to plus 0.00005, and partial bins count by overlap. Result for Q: 17.8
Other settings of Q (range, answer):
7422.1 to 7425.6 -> 18.3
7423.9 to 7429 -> 18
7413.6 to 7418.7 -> 18.5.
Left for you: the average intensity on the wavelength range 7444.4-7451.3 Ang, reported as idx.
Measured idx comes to 18.1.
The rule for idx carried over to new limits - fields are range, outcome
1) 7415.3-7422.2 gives 18.3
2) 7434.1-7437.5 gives 18.6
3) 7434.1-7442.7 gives 18.4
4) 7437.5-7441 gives 18.2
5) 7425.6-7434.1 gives 17.8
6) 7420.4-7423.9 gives 18.1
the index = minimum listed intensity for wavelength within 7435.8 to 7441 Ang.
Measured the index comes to 18.2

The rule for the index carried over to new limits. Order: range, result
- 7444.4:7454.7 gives 17.8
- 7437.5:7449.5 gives 17.5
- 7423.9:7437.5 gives 17.2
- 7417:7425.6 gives 17.9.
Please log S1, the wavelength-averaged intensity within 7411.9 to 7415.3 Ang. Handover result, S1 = 18.4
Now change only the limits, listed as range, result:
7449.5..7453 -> 18.4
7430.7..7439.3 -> 18.3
